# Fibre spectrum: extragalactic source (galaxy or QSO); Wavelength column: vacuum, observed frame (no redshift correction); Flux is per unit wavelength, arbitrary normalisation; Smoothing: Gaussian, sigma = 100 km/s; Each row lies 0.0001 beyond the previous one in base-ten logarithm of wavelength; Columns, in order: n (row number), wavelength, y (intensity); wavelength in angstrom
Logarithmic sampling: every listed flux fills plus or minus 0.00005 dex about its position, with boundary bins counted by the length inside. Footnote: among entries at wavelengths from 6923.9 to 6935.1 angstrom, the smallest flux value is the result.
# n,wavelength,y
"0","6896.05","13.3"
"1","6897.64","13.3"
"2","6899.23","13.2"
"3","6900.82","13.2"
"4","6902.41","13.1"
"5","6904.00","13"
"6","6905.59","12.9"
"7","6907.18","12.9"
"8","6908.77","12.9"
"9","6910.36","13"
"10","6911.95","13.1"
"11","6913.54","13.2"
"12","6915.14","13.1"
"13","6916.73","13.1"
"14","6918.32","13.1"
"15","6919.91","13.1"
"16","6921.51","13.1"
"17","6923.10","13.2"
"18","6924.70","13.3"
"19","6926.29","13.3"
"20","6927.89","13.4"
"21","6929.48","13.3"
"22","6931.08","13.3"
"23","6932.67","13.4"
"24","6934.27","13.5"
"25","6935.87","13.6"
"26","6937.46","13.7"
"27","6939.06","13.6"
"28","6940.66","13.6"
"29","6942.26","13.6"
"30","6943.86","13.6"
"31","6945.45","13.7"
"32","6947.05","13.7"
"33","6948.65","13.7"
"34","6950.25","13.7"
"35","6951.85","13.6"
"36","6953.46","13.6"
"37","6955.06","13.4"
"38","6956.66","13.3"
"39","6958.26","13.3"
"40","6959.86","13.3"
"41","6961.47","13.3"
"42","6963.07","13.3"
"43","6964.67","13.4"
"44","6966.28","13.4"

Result 13.3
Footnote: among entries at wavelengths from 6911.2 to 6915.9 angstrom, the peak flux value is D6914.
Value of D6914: 13.2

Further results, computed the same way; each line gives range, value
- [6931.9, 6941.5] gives 13.7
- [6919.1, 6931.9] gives 13.4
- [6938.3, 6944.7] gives 13.6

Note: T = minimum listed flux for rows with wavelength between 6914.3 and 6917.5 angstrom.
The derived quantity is 13.1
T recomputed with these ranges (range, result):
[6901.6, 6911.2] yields 12.9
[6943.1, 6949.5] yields 13.6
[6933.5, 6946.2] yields 13.5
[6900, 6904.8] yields 13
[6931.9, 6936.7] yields 13.4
